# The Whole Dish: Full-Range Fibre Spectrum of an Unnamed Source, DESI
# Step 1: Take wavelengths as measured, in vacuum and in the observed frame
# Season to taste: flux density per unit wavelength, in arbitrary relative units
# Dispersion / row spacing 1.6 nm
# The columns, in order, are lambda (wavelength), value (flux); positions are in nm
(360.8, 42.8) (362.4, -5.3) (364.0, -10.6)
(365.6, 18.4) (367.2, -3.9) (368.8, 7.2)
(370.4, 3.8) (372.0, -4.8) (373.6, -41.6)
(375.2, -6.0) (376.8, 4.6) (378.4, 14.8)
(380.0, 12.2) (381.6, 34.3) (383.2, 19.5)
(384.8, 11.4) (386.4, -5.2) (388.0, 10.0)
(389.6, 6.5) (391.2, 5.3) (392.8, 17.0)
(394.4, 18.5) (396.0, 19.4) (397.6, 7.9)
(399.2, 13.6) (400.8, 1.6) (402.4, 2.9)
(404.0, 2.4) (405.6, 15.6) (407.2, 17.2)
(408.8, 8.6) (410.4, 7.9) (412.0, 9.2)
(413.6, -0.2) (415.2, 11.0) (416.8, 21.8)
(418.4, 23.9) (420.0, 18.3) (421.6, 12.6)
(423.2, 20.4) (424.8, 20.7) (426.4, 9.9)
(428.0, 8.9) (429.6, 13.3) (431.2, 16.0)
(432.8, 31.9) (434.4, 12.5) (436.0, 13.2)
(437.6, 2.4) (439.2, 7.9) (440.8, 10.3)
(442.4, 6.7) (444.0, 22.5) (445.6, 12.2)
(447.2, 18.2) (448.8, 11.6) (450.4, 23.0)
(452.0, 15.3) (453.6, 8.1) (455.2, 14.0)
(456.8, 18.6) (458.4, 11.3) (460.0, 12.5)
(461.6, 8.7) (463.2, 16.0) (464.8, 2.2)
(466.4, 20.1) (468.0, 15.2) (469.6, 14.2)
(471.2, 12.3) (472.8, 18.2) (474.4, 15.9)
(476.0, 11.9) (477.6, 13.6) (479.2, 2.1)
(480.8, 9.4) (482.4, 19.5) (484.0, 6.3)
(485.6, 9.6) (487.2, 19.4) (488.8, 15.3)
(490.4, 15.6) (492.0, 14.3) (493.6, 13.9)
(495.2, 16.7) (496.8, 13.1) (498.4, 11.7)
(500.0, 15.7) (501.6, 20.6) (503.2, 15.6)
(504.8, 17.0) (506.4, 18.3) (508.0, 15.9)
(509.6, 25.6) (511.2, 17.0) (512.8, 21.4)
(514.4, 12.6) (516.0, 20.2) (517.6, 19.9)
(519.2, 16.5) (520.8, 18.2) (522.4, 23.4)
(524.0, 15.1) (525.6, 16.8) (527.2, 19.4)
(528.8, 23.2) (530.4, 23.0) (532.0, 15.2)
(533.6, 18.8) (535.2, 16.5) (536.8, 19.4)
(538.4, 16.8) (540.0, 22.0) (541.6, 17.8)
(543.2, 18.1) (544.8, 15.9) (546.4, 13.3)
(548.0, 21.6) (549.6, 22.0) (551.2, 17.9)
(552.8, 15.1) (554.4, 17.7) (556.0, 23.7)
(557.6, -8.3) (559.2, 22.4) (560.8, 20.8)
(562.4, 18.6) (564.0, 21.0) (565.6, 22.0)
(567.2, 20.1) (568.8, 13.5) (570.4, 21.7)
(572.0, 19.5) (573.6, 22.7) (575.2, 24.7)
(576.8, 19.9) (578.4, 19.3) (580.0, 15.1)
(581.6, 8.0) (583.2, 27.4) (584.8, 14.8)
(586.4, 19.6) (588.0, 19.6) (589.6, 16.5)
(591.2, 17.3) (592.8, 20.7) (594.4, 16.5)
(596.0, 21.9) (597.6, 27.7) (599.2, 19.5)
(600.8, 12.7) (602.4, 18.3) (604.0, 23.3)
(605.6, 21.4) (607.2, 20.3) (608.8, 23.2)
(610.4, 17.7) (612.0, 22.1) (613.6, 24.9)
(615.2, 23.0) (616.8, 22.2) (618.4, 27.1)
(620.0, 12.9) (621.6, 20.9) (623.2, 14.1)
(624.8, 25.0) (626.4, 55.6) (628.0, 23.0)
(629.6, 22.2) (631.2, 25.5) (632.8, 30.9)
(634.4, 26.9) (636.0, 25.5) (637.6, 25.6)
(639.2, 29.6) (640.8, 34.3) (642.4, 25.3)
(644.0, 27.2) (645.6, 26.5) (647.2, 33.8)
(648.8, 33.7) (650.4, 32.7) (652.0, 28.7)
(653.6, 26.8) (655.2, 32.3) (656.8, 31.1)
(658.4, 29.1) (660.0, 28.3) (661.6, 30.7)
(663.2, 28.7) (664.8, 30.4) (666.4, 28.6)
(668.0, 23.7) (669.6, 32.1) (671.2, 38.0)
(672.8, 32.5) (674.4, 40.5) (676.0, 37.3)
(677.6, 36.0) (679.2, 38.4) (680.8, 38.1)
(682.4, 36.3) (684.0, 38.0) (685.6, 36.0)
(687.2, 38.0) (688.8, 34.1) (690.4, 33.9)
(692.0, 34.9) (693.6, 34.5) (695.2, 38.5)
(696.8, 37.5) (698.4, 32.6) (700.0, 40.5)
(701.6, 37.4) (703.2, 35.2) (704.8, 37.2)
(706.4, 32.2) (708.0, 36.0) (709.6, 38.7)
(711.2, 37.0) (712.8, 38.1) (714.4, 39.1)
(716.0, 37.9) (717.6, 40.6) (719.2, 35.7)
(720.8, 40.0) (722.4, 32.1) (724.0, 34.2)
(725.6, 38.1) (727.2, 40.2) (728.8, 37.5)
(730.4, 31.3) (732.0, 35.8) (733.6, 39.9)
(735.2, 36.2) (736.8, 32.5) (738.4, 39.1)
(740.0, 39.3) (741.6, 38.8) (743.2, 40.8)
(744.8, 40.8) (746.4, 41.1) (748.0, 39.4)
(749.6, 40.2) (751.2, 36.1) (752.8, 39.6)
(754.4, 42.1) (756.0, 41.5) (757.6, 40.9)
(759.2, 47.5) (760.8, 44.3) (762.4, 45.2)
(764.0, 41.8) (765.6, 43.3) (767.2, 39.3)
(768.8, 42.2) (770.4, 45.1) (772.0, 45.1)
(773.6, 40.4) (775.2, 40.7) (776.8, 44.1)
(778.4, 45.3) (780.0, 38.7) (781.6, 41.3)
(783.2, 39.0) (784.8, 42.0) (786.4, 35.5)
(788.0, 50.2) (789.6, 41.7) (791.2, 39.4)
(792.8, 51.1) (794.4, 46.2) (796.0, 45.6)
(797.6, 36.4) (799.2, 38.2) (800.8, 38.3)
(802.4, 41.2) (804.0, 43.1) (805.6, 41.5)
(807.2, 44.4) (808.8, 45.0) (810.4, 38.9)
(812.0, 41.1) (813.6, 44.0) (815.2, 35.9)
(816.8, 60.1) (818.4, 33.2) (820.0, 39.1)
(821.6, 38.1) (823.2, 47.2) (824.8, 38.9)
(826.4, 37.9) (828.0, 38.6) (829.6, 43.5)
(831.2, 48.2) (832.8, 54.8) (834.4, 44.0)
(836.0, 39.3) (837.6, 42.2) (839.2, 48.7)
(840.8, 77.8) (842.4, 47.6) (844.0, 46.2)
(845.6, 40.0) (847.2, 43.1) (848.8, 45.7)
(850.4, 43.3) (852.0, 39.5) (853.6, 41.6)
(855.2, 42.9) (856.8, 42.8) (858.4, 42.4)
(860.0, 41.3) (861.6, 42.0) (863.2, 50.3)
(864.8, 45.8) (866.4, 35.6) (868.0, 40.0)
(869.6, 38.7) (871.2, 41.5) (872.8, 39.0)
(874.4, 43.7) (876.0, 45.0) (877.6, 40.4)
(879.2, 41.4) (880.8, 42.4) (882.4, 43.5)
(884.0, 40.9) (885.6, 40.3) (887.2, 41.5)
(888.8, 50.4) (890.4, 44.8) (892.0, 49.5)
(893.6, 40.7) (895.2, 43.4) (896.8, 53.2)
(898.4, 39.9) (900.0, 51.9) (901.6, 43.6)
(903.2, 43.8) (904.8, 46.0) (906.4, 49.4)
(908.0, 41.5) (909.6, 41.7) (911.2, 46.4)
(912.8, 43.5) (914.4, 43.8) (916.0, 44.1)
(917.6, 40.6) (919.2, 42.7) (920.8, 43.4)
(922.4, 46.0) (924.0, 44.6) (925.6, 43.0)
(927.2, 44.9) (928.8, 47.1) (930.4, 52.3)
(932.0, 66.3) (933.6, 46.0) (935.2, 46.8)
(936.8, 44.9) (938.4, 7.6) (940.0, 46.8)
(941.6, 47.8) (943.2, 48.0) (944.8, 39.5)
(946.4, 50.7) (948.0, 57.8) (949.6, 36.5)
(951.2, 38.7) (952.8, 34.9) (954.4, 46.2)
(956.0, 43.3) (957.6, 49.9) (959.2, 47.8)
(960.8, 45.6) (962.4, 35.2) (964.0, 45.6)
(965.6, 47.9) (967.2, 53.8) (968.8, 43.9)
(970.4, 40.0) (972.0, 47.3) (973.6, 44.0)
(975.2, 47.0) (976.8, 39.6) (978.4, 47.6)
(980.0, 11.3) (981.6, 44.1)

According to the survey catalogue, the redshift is 0.68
